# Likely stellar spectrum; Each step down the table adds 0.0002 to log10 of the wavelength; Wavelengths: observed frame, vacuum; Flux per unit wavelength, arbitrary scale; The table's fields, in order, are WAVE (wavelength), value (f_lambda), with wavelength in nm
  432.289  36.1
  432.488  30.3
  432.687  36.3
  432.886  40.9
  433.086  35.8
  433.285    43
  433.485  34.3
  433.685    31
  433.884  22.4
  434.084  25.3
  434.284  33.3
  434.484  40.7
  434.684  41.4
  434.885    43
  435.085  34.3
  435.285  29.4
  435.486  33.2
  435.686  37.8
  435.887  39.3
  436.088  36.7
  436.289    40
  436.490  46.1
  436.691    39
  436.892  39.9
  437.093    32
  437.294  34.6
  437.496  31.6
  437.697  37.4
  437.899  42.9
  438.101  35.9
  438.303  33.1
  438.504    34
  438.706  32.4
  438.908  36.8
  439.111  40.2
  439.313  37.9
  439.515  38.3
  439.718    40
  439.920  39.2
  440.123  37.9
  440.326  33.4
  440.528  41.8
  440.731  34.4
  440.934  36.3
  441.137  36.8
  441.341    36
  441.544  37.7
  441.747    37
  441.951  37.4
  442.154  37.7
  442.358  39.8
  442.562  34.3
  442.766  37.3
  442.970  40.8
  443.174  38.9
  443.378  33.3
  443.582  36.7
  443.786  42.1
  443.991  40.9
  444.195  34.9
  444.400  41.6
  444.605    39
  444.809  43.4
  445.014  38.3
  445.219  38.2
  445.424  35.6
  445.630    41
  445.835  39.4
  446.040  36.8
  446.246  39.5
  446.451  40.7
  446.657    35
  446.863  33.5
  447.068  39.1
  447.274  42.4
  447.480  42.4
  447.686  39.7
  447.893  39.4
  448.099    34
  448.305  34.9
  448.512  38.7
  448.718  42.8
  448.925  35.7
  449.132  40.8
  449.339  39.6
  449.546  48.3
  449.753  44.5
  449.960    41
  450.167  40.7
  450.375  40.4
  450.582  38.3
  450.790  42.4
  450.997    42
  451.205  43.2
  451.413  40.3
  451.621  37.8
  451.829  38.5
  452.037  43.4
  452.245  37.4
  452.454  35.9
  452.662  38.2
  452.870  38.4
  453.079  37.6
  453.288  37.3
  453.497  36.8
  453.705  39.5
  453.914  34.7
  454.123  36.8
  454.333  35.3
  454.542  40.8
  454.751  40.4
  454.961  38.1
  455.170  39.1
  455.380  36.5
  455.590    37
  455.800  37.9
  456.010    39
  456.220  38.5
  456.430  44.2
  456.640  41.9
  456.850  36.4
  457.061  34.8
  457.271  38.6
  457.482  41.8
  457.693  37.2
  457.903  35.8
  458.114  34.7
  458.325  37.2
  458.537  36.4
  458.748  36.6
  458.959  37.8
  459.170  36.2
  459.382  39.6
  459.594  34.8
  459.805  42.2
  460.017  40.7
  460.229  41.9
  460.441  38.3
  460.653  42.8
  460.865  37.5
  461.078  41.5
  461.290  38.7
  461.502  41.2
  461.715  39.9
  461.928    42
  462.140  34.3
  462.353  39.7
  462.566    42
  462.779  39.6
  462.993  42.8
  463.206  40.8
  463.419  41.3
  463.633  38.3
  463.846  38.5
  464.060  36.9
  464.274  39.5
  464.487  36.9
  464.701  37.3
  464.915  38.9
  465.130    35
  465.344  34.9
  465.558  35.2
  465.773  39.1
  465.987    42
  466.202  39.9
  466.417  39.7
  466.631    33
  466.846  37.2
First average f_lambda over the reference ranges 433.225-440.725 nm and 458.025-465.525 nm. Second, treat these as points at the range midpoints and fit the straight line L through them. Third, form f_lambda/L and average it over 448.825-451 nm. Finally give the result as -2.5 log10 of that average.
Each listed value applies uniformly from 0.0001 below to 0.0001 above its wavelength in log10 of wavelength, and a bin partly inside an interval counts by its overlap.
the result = -0.10 mag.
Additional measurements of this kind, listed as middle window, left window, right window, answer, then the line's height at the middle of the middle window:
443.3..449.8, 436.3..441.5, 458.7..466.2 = -0.038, 37.8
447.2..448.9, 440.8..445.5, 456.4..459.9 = -0.031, 38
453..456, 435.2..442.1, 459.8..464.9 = 0.030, 38.8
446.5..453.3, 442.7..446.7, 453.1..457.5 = -0.029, 38.5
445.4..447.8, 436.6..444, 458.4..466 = -0.035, 37.6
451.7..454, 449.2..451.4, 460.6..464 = 0.096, 41.5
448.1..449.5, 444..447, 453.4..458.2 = -0.013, 38.3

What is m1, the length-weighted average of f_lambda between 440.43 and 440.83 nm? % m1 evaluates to 38.1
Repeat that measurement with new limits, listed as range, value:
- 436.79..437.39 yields 35.6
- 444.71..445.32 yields 39.9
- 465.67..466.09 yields 40.6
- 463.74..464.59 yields 38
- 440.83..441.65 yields 36.7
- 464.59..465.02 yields 38.1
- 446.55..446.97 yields 34.4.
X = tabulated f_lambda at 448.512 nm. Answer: 38.7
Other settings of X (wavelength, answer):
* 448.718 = 42.8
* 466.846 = 37.2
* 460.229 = 41.9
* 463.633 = 38.3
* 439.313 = 37.9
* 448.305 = 34.9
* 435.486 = 33.2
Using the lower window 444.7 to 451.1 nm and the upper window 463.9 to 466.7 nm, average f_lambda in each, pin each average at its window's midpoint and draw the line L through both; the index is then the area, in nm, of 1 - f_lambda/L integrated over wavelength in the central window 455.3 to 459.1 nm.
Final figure 0.07 nm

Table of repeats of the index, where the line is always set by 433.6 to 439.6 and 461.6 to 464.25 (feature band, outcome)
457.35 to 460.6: 0.08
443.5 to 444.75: -0.08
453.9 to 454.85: 0.02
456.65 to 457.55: 0.02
